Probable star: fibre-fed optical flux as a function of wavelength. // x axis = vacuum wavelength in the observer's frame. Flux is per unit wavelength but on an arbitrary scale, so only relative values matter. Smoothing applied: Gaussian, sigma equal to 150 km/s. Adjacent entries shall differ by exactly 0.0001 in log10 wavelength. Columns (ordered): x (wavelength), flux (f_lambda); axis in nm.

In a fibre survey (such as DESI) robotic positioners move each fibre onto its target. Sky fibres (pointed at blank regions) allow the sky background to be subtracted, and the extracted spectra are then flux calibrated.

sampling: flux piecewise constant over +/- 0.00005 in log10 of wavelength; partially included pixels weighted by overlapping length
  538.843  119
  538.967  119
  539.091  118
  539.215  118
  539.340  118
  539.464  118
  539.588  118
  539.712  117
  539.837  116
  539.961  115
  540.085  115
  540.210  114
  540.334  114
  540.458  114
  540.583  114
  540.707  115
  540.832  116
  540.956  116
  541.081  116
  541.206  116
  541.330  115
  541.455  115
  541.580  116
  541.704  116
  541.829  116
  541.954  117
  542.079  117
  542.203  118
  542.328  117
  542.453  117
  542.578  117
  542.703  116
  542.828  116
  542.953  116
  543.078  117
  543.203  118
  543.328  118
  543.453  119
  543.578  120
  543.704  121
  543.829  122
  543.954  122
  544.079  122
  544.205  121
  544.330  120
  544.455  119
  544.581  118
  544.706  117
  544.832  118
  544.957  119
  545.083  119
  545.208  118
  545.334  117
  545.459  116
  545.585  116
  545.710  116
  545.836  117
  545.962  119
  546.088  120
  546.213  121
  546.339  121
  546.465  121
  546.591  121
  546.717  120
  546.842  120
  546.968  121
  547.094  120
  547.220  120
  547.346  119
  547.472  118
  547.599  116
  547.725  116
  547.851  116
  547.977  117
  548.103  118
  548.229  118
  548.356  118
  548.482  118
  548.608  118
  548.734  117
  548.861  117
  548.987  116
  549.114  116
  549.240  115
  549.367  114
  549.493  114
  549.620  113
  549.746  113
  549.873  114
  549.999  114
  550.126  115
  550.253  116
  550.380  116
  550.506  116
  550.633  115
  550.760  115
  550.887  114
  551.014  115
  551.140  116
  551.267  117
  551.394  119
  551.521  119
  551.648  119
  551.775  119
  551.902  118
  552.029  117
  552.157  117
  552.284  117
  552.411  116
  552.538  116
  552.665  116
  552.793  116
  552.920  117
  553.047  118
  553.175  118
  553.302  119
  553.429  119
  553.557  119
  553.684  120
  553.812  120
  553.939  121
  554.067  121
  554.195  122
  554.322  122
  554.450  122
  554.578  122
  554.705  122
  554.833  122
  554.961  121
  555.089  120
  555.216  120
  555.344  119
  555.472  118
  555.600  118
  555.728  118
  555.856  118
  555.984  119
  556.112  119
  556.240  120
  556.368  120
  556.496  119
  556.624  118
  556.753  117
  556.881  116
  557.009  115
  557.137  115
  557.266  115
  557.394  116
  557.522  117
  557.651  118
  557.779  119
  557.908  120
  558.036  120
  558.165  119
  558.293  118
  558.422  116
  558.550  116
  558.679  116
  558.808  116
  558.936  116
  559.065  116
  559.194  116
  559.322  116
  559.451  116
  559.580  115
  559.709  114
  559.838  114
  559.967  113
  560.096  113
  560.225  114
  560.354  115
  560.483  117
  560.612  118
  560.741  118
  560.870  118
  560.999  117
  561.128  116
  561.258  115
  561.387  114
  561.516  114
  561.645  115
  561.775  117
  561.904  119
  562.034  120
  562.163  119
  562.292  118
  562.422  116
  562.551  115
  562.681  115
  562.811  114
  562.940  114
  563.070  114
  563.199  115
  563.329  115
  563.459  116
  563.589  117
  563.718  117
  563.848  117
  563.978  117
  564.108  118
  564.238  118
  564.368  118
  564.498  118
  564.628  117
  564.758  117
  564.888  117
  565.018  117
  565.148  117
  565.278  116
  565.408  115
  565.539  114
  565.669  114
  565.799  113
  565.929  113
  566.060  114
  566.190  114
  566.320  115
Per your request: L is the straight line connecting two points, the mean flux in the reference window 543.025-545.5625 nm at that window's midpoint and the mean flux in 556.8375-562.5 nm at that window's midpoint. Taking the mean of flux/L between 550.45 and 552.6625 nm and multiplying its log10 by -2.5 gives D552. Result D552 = 0.01 mag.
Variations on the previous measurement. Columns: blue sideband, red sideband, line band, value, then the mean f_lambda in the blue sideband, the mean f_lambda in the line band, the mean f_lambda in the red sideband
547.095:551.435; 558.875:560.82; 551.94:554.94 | -0.03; 116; 119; 115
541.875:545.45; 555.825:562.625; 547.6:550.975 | 0.02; 118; 116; 117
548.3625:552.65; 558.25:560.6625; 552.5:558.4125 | -0.03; 116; 119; 115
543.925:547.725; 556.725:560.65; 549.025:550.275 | 0.04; 119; 114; 116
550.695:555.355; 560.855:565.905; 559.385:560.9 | 0.02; 119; 115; 116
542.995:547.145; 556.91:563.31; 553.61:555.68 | -0.03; 119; 121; 116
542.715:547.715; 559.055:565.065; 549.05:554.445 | 0.01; 119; 117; 116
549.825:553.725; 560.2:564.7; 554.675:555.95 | -0.03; 117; 119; 116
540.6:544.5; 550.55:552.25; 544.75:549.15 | -0.01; 118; 118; 117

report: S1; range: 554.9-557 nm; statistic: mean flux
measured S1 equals 119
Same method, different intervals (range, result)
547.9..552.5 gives 116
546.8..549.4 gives 118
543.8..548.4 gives 119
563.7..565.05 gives 117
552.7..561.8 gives 118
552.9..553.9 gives 119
